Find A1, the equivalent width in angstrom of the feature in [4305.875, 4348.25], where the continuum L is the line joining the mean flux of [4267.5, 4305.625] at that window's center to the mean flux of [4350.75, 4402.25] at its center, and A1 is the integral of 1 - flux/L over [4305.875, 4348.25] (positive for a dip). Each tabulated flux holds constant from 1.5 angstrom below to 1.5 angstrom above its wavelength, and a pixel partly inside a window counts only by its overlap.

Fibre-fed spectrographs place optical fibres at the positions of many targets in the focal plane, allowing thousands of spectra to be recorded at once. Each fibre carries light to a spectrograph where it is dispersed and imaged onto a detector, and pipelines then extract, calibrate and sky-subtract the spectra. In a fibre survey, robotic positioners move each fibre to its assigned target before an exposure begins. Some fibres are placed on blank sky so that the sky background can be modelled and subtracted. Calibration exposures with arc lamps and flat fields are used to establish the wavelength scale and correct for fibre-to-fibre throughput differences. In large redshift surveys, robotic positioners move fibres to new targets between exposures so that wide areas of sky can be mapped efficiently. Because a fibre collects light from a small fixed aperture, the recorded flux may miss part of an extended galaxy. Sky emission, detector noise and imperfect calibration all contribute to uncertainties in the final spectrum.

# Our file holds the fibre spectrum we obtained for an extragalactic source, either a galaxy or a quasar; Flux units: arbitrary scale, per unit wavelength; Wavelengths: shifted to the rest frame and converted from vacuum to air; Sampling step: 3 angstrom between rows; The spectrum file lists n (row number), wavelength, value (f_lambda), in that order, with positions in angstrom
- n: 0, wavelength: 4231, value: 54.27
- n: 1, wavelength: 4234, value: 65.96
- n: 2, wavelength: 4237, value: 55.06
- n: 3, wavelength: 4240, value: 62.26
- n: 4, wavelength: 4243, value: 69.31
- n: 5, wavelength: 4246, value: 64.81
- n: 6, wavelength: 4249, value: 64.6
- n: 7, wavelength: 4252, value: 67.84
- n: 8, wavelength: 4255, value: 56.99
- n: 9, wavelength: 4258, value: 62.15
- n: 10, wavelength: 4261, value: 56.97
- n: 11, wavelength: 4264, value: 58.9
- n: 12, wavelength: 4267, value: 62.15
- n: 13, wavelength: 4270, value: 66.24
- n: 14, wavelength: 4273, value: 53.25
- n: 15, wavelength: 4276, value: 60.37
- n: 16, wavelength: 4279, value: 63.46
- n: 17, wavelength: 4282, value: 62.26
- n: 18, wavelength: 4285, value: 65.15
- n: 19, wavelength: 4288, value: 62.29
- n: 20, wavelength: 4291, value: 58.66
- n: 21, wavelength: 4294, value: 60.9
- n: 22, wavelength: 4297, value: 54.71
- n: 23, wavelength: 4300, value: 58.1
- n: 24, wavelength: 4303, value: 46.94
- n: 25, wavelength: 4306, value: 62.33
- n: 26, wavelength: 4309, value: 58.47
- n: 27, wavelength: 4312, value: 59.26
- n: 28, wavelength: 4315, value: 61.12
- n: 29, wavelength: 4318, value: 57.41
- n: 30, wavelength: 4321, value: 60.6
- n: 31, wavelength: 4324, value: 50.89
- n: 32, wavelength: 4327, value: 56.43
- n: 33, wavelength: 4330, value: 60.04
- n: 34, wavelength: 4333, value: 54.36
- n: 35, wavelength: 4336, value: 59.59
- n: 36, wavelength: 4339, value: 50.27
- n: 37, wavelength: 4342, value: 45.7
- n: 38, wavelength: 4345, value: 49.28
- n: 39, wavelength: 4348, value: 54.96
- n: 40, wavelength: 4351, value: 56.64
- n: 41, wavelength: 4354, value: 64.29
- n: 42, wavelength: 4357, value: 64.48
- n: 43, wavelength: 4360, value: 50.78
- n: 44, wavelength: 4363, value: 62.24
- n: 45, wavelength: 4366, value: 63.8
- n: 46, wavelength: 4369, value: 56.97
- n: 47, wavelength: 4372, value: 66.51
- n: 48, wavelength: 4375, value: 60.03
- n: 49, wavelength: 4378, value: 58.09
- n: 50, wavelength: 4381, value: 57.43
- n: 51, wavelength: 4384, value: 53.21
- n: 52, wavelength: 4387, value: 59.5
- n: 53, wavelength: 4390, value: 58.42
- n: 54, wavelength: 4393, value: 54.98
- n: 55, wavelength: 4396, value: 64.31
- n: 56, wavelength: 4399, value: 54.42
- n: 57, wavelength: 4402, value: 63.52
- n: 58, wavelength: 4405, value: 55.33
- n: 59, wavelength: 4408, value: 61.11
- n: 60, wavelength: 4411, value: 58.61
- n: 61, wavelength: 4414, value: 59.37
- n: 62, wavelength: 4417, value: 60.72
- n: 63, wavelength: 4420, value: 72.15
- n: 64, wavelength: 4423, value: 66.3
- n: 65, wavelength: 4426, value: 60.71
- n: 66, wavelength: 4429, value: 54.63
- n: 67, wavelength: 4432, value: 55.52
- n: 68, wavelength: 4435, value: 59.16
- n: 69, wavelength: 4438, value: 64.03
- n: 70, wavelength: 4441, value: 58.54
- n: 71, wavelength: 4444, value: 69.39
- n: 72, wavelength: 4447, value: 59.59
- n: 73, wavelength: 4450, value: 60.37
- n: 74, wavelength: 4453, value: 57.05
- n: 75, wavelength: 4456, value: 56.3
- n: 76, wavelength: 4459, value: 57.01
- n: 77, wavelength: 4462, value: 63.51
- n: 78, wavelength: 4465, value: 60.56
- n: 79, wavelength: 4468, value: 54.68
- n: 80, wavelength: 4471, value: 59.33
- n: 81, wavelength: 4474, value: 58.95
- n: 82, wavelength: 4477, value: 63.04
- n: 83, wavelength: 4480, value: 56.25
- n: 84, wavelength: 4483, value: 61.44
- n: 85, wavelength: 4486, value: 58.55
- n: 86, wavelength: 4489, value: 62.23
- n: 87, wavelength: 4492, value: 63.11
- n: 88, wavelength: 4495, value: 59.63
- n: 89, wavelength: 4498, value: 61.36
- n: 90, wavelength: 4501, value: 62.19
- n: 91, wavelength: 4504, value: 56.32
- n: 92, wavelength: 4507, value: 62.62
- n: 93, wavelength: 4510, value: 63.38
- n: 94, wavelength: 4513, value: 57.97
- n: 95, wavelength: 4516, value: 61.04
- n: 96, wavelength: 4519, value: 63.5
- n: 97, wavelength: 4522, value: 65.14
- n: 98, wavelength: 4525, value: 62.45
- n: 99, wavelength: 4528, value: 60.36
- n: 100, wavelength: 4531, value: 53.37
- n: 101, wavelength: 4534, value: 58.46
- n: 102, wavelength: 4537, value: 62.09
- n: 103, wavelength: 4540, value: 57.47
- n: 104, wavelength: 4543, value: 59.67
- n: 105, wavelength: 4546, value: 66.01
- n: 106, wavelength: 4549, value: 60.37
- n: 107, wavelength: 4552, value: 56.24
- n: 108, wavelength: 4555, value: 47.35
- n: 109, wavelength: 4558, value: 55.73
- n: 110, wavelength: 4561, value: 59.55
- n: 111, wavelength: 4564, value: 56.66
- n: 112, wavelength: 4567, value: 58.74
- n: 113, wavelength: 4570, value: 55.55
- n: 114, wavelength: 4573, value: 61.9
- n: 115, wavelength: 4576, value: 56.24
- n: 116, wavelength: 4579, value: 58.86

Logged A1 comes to 2.6 angstrom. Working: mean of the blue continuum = 59.5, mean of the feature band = 55.9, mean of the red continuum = 59.4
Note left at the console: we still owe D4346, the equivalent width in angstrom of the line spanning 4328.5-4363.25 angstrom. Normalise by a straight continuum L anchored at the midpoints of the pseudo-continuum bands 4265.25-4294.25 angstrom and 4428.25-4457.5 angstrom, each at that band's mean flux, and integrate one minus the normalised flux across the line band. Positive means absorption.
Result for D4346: 2.8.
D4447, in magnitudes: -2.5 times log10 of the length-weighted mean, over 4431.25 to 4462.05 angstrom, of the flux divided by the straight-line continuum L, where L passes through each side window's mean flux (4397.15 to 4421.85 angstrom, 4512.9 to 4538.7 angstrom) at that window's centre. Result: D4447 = 0.01 mag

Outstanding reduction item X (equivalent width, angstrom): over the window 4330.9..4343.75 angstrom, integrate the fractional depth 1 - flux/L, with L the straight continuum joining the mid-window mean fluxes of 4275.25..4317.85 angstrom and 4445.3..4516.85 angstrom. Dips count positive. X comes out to 1.5 angstrom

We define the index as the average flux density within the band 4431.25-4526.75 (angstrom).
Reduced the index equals 60.5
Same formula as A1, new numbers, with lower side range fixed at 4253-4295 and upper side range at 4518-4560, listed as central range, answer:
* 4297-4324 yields 1.4 angstrom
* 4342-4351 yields 1.3 angstrom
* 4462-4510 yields -0.6 angstrom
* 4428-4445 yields -0.1 angstrom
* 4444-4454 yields -0.2 angstrom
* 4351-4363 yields 0.1 angstrom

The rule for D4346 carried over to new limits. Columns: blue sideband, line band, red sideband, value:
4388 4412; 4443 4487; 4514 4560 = -0.4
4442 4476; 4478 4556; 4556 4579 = -1.9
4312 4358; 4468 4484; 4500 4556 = -0.1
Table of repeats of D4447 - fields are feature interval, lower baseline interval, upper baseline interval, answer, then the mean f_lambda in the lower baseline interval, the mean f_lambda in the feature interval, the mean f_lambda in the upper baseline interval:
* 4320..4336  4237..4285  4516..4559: 0.09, 62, 56.6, 59.3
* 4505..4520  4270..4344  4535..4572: -0.06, 57.7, 61.5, 58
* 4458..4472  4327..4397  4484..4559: 0.00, 57.6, 59.1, 59.9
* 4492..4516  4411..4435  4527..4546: -0.02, 61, 60.7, 59.1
